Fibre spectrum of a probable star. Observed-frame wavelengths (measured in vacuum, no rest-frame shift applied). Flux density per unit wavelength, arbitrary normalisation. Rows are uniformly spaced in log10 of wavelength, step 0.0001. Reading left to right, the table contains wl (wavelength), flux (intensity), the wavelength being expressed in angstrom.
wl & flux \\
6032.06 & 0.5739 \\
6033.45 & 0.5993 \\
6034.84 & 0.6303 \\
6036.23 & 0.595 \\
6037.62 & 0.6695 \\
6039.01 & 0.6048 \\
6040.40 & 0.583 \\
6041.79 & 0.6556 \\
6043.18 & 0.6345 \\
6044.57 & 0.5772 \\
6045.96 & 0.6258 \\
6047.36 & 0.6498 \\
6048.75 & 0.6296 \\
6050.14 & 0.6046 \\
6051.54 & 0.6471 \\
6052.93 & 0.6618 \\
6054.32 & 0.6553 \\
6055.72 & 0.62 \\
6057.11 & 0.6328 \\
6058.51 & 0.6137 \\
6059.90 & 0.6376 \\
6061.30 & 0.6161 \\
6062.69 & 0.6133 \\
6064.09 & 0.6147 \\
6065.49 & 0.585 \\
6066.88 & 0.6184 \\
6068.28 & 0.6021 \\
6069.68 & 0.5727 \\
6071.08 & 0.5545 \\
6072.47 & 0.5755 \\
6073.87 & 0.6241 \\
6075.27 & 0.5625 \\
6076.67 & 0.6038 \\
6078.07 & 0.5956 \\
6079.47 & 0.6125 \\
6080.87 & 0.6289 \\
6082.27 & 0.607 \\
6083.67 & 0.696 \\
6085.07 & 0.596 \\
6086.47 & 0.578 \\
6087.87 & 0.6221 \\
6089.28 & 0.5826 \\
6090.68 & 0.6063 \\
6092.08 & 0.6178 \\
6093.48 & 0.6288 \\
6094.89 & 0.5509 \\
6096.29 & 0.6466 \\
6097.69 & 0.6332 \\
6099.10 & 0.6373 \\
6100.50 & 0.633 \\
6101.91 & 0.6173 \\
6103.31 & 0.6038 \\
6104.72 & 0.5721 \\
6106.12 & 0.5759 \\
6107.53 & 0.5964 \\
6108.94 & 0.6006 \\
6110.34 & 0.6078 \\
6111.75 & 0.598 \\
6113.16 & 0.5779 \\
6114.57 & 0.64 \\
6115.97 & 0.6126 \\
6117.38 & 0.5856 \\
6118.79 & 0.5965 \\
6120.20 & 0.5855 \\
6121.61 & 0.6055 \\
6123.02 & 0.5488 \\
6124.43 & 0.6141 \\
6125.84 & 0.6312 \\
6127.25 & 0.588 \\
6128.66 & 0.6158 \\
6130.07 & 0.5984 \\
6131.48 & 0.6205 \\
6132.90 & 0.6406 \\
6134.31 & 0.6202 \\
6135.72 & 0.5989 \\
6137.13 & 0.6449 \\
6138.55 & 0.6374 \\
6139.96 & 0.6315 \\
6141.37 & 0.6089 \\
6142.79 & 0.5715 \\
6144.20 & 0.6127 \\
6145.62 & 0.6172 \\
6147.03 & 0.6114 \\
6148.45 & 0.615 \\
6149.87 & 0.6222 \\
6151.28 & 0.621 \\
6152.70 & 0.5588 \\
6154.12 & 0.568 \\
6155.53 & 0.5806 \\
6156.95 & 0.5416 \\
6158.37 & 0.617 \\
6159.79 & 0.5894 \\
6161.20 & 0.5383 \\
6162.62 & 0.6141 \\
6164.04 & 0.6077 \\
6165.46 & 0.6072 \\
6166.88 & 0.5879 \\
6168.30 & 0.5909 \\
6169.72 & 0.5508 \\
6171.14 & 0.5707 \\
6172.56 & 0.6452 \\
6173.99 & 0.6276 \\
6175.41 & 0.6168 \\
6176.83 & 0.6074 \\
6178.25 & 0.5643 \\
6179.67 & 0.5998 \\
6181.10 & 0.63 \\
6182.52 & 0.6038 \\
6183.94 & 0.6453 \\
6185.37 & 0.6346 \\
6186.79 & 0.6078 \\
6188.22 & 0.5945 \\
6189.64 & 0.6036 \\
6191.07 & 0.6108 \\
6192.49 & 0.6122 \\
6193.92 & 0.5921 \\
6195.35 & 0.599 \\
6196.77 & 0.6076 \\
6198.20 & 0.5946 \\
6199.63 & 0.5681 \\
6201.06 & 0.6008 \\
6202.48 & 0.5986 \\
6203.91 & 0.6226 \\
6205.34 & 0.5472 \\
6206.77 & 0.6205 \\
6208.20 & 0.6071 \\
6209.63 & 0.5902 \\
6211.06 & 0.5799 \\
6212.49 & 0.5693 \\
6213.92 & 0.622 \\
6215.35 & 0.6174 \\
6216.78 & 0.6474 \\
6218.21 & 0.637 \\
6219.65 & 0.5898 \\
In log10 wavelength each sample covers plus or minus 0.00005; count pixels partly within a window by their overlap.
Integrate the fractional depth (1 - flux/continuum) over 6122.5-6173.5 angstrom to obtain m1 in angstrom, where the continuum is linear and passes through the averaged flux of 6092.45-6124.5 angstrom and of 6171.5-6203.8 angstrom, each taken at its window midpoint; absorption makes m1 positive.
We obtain 0.31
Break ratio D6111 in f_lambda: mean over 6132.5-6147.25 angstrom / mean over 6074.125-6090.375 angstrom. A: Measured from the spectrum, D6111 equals 1.02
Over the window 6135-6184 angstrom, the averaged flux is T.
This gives 0.601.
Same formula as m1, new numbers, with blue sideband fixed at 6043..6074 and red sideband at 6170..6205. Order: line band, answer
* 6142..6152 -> 0.0 angstrom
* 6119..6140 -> 0.0 angstrom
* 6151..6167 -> 0.6 angstrom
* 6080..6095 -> 0.0 angstrom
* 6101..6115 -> 0.3 angstrom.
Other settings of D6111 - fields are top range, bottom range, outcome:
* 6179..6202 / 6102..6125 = 1.02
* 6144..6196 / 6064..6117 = 0.99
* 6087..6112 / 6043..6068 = 0.97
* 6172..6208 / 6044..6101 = 0.99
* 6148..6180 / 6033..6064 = 0.95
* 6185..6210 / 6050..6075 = 0.98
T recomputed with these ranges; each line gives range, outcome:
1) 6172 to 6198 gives 0.611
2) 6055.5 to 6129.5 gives 0.605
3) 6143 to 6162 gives 0.591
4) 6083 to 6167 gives 0.605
